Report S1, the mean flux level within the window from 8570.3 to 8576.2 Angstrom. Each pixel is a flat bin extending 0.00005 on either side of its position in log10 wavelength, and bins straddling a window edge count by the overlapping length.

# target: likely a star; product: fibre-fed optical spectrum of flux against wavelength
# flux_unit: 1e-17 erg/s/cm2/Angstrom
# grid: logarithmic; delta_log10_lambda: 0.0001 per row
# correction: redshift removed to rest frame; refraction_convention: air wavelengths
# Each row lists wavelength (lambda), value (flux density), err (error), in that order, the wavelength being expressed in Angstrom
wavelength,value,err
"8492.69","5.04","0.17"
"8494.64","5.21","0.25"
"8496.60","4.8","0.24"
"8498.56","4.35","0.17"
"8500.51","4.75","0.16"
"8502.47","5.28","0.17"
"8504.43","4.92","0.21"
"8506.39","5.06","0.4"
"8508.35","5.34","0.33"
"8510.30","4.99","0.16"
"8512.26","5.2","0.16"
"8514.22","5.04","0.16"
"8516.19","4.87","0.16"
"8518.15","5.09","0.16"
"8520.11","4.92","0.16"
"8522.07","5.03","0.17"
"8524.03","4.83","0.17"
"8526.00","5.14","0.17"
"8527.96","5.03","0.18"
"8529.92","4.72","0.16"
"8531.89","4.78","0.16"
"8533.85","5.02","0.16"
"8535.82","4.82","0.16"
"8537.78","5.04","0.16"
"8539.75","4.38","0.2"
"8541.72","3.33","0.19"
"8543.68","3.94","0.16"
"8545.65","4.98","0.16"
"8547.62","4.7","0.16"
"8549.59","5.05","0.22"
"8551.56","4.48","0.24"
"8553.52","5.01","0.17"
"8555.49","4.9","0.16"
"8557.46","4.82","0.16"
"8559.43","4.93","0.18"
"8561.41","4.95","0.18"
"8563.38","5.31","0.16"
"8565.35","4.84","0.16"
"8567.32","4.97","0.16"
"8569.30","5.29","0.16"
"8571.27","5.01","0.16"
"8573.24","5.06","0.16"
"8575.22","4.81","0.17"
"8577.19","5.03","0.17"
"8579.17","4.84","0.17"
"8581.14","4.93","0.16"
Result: 4.96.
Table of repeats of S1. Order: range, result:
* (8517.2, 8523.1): 5.02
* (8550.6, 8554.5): 4.76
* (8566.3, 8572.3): 5.09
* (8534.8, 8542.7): 4.39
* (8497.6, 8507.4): 4.87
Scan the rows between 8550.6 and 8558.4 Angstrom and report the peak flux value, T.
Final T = 5.01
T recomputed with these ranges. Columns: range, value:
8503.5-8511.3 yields 5.34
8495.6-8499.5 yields 4.8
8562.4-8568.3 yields 5.31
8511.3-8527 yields 5.2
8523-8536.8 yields 5.14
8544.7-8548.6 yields 4.98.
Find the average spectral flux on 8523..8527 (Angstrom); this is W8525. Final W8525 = 4.98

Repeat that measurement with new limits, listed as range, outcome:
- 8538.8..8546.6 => 4.15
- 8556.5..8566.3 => 4.97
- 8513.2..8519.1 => 4.99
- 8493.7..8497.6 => 4.99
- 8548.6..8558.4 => 4.86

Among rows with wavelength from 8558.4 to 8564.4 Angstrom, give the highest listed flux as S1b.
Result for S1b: 5.31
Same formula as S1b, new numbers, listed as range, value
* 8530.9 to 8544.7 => 5.04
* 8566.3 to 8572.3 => 5.29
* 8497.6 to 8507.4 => 5.28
